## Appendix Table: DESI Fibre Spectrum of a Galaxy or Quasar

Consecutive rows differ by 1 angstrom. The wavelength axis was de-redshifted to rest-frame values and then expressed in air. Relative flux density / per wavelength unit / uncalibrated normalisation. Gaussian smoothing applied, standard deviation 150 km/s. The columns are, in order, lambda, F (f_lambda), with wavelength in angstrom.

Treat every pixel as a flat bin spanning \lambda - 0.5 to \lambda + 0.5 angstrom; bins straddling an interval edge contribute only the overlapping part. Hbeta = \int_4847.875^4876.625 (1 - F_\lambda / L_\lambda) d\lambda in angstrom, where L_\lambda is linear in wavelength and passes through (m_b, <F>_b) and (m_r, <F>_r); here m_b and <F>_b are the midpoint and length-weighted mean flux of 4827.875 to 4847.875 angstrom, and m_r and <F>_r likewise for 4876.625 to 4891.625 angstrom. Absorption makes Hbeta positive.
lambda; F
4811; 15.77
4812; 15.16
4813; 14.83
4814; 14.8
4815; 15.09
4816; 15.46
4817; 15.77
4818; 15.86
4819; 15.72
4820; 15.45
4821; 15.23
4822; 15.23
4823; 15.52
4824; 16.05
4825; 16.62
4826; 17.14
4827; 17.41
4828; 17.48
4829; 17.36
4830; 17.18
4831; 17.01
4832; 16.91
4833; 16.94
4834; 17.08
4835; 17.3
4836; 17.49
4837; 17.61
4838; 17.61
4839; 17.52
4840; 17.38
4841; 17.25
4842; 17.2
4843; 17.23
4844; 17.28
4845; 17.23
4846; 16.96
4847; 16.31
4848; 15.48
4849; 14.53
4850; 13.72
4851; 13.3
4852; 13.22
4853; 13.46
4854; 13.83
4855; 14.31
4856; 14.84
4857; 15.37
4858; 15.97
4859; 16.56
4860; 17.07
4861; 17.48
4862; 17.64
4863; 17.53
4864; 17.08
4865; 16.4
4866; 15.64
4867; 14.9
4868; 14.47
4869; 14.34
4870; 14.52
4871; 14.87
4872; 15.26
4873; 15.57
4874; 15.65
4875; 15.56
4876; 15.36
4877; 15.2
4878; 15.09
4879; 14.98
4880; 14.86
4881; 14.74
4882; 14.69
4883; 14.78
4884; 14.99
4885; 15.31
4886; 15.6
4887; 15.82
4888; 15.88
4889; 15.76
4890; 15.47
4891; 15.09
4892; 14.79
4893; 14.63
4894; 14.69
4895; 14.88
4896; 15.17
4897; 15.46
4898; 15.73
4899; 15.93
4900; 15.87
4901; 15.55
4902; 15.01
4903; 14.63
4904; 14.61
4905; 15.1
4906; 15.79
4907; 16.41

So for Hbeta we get 1.5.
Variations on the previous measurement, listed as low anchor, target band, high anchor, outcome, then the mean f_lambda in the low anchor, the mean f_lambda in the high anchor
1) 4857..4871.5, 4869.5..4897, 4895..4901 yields 1.04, 16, 15.6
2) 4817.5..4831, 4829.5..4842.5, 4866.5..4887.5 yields -0.97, 16.4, 15.1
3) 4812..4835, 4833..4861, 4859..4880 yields -0.22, 16.2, 15.7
